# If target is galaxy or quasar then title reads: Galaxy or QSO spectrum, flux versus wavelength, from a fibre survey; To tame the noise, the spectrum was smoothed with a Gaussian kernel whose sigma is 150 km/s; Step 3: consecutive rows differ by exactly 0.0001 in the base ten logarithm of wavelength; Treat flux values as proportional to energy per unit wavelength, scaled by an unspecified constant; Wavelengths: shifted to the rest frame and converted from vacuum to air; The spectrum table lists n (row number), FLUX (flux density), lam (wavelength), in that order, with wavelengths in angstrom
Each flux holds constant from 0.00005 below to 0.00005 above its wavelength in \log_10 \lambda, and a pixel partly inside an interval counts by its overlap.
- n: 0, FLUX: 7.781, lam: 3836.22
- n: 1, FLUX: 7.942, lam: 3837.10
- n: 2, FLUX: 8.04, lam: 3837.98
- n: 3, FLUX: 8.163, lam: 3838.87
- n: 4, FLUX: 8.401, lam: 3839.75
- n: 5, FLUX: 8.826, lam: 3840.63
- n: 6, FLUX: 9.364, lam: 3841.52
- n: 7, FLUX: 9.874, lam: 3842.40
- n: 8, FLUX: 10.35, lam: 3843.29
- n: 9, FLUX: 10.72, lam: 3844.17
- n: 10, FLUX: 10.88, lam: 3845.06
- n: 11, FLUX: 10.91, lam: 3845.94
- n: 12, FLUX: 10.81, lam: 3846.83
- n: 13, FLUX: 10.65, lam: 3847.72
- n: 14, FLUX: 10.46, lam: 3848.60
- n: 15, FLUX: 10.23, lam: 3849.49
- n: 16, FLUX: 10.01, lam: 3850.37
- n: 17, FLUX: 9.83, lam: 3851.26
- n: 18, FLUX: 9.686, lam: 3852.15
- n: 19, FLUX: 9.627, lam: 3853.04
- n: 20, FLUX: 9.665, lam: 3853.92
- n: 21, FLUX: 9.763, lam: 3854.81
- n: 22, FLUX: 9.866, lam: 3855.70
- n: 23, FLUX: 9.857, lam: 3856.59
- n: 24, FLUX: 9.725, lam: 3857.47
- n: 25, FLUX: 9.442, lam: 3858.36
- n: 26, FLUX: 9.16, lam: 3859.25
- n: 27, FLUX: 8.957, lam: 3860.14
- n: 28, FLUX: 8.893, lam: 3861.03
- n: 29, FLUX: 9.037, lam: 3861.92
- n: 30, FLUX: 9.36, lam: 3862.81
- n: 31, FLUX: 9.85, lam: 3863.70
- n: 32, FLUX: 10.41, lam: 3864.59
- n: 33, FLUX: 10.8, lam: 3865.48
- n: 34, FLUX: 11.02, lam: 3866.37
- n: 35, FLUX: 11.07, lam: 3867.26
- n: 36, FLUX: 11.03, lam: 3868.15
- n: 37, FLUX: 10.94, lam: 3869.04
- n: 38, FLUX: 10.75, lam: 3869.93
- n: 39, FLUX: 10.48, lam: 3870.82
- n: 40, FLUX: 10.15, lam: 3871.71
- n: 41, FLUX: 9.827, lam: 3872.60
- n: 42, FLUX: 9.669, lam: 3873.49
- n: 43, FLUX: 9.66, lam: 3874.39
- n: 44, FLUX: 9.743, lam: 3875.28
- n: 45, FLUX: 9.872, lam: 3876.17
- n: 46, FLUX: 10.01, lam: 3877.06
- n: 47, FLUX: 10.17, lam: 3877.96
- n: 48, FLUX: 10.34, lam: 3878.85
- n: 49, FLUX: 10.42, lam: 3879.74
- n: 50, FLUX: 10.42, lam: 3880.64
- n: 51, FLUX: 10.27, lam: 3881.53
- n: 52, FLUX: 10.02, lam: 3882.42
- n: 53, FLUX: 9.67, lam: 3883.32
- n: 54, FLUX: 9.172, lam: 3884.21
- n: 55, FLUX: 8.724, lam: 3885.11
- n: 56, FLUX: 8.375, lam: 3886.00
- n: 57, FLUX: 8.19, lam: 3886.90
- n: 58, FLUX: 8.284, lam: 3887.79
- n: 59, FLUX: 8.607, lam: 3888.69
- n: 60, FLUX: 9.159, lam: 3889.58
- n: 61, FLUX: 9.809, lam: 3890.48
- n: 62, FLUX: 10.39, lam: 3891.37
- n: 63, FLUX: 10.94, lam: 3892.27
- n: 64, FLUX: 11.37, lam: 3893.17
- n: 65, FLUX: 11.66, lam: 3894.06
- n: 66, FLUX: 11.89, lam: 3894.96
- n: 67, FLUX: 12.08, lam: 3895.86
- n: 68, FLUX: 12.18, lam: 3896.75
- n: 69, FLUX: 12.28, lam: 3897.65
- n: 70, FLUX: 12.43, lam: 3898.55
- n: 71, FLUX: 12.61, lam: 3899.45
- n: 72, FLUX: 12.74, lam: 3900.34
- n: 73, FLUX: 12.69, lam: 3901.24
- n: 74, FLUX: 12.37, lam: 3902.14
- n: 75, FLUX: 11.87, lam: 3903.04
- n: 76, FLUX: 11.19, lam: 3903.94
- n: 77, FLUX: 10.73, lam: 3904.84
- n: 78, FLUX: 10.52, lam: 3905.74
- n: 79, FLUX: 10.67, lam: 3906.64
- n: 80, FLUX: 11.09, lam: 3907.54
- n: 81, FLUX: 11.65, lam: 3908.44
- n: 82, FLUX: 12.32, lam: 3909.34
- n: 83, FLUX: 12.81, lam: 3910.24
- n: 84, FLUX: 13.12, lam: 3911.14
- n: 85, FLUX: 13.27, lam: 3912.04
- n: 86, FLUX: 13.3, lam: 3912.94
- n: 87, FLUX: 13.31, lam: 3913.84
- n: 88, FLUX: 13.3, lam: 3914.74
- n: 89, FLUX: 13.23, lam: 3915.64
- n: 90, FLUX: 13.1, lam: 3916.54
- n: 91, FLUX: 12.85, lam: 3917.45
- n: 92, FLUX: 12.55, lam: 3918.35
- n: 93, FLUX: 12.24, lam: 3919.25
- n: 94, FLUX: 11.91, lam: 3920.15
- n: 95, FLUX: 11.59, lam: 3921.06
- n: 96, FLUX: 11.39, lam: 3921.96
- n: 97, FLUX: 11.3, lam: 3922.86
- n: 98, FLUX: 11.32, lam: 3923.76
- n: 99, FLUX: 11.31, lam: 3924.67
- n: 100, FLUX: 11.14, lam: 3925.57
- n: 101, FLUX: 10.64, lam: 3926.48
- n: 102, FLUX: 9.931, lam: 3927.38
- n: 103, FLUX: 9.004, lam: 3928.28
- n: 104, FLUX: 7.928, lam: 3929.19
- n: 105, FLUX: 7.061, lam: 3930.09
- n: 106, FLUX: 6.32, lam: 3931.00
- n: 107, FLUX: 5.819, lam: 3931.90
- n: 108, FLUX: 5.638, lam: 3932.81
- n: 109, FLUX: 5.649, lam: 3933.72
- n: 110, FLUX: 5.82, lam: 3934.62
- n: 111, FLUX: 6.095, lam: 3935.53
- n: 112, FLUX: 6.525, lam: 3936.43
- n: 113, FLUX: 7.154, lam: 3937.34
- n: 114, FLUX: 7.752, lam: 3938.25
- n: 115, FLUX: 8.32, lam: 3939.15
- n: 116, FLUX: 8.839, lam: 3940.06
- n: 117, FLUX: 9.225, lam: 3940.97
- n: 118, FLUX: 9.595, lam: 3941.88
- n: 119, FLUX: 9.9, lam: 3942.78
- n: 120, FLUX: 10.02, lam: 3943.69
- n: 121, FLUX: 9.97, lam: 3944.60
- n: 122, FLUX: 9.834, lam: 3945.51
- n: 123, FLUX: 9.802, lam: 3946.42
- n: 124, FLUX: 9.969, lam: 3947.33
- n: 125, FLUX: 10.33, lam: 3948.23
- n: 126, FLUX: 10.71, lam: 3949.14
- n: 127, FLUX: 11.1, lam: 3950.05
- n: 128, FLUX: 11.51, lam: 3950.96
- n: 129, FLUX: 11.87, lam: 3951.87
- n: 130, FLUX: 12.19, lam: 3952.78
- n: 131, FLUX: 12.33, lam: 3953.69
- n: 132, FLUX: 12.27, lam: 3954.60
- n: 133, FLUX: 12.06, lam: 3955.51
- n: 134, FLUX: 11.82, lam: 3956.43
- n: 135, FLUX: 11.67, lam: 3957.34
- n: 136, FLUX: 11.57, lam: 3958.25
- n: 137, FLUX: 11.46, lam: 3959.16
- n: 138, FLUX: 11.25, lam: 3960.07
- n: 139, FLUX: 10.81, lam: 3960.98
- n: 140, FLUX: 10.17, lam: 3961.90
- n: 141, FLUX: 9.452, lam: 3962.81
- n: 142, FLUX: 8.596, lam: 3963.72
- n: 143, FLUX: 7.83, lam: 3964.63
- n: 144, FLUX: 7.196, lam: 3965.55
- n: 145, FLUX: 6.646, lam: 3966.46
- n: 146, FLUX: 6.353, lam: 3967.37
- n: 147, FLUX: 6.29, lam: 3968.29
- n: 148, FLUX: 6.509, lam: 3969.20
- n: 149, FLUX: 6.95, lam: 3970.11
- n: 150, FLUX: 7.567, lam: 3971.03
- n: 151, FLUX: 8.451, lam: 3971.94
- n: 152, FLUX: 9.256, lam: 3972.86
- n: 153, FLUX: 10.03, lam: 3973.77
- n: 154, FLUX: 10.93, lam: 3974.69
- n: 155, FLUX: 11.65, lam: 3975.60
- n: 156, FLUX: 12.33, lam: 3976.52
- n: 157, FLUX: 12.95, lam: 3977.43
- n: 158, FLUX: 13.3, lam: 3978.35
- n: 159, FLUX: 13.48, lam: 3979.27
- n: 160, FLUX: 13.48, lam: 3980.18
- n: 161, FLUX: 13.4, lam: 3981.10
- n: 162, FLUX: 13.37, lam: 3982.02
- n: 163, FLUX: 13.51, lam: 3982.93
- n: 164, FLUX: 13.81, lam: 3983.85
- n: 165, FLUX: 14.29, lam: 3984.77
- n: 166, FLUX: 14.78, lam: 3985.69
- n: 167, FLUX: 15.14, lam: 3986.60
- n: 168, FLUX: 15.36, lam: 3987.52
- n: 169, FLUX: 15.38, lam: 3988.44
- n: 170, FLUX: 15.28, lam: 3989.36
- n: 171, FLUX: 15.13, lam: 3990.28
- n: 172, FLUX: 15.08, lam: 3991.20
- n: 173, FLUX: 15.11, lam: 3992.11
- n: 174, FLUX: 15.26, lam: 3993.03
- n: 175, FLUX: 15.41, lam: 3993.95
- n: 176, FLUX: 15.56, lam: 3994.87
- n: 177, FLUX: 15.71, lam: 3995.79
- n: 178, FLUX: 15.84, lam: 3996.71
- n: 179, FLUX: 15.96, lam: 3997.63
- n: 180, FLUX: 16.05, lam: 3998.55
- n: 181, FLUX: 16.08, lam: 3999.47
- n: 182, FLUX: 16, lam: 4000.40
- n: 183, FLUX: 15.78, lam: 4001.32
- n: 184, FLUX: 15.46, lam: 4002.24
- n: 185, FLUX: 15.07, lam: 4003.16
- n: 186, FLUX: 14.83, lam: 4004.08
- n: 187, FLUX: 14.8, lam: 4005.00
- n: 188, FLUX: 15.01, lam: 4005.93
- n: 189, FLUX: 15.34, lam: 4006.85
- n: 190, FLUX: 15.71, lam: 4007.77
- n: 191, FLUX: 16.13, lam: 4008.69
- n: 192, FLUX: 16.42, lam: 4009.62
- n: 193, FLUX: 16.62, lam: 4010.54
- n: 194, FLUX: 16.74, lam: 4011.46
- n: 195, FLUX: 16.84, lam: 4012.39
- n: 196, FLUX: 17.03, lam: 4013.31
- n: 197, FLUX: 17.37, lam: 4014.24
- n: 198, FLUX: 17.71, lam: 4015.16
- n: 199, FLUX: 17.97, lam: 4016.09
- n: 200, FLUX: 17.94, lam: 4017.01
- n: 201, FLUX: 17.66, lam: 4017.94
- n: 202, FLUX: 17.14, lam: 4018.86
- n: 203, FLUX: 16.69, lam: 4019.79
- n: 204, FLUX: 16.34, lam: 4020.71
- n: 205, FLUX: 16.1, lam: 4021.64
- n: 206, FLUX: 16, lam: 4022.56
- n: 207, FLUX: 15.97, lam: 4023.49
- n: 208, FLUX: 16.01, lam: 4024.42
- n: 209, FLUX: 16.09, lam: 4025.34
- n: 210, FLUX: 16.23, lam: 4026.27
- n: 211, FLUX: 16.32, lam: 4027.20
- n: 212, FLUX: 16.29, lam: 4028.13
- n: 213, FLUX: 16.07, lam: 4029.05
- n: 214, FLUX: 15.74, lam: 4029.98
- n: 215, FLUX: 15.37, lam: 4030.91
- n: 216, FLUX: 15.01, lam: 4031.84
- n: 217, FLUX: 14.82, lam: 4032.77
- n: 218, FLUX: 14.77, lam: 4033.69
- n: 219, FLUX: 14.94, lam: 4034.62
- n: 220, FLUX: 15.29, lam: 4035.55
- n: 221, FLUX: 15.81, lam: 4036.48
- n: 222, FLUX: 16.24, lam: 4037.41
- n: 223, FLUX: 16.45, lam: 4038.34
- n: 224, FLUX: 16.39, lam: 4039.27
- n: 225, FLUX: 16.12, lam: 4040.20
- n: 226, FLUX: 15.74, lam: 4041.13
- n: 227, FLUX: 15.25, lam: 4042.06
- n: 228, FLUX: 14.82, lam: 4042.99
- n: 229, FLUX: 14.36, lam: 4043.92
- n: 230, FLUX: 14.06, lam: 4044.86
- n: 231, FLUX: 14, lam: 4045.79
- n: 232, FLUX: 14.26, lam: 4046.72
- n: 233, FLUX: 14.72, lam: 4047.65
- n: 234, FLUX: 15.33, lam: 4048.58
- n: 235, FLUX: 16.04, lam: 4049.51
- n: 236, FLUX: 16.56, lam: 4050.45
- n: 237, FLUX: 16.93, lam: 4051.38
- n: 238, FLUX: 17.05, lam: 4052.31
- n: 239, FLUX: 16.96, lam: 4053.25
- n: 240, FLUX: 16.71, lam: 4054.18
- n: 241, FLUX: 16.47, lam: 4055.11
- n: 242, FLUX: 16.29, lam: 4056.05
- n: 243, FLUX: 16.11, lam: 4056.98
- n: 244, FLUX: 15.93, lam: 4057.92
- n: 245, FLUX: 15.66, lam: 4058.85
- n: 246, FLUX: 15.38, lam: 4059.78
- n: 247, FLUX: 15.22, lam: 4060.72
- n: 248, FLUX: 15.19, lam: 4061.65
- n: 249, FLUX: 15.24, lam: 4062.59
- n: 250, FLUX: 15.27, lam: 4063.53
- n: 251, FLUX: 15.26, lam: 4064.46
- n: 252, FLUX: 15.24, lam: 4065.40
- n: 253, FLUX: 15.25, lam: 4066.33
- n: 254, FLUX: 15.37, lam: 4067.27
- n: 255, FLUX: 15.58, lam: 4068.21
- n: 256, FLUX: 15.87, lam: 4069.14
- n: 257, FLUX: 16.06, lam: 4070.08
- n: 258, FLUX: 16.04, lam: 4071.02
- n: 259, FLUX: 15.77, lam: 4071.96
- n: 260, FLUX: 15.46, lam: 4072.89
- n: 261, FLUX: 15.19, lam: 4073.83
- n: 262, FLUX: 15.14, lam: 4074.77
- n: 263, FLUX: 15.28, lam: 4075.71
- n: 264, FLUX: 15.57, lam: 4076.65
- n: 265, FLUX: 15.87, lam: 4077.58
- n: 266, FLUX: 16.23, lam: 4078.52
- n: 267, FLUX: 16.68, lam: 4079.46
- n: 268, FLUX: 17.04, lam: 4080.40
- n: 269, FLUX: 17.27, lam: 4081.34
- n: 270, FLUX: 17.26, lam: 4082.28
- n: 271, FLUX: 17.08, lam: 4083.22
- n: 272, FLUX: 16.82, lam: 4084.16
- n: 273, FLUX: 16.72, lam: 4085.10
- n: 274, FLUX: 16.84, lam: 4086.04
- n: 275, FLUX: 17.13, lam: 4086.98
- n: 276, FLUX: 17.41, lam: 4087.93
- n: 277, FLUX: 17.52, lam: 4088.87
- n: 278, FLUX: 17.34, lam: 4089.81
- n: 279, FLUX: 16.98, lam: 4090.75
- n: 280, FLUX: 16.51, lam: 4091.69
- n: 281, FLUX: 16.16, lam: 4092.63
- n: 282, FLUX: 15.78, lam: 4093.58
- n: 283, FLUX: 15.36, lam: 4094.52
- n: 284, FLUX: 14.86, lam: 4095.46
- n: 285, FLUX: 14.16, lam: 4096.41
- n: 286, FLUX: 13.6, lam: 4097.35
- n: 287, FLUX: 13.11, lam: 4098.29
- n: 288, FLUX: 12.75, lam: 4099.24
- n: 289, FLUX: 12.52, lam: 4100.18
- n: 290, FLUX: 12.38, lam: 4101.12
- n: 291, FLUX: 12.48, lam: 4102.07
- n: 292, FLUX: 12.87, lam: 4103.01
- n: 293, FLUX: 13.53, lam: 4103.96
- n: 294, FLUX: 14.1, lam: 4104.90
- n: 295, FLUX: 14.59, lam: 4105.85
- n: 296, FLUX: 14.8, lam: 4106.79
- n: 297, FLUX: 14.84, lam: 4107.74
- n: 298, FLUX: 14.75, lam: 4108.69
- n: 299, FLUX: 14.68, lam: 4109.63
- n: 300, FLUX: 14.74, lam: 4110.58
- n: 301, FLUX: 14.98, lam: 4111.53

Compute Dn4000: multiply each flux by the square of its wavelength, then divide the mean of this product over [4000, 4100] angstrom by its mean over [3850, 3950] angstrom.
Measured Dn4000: 1.7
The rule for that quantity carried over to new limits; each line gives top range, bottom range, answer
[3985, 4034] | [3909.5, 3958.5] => 1.60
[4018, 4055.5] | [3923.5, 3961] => 1.73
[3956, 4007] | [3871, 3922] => 1.18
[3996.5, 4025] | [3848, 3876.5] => 1.76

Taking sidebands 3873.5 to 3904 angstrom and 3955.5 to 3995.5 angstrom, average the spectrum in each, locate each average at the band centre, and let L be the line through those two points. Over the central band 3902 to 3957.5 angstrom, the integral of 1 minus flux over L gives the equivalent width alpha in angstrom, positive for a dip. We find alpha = 3.2 angstrom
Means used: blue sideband 10.6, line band 10.5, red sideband 11.7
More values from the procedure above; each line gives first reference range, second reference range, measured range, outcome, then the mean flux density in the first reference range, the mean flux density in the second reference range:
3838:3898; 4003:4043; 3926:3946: 7.3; 10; 16.1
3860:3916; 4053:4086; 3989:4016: -3.5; 10.8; 16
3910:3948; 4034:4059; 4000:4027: -4.2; 9.98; 15.7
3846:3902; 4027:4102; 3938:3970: 6.8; 10.3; 15.7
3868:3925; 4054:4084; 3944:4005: 5.1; 11.1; 15.9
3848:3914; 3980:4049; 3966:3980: 4.5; 10.6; 15.6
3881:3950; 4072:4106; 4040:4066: -2.1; 10.4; 15.4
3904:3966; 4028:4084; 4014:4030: -2.8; 10.3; 15.7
